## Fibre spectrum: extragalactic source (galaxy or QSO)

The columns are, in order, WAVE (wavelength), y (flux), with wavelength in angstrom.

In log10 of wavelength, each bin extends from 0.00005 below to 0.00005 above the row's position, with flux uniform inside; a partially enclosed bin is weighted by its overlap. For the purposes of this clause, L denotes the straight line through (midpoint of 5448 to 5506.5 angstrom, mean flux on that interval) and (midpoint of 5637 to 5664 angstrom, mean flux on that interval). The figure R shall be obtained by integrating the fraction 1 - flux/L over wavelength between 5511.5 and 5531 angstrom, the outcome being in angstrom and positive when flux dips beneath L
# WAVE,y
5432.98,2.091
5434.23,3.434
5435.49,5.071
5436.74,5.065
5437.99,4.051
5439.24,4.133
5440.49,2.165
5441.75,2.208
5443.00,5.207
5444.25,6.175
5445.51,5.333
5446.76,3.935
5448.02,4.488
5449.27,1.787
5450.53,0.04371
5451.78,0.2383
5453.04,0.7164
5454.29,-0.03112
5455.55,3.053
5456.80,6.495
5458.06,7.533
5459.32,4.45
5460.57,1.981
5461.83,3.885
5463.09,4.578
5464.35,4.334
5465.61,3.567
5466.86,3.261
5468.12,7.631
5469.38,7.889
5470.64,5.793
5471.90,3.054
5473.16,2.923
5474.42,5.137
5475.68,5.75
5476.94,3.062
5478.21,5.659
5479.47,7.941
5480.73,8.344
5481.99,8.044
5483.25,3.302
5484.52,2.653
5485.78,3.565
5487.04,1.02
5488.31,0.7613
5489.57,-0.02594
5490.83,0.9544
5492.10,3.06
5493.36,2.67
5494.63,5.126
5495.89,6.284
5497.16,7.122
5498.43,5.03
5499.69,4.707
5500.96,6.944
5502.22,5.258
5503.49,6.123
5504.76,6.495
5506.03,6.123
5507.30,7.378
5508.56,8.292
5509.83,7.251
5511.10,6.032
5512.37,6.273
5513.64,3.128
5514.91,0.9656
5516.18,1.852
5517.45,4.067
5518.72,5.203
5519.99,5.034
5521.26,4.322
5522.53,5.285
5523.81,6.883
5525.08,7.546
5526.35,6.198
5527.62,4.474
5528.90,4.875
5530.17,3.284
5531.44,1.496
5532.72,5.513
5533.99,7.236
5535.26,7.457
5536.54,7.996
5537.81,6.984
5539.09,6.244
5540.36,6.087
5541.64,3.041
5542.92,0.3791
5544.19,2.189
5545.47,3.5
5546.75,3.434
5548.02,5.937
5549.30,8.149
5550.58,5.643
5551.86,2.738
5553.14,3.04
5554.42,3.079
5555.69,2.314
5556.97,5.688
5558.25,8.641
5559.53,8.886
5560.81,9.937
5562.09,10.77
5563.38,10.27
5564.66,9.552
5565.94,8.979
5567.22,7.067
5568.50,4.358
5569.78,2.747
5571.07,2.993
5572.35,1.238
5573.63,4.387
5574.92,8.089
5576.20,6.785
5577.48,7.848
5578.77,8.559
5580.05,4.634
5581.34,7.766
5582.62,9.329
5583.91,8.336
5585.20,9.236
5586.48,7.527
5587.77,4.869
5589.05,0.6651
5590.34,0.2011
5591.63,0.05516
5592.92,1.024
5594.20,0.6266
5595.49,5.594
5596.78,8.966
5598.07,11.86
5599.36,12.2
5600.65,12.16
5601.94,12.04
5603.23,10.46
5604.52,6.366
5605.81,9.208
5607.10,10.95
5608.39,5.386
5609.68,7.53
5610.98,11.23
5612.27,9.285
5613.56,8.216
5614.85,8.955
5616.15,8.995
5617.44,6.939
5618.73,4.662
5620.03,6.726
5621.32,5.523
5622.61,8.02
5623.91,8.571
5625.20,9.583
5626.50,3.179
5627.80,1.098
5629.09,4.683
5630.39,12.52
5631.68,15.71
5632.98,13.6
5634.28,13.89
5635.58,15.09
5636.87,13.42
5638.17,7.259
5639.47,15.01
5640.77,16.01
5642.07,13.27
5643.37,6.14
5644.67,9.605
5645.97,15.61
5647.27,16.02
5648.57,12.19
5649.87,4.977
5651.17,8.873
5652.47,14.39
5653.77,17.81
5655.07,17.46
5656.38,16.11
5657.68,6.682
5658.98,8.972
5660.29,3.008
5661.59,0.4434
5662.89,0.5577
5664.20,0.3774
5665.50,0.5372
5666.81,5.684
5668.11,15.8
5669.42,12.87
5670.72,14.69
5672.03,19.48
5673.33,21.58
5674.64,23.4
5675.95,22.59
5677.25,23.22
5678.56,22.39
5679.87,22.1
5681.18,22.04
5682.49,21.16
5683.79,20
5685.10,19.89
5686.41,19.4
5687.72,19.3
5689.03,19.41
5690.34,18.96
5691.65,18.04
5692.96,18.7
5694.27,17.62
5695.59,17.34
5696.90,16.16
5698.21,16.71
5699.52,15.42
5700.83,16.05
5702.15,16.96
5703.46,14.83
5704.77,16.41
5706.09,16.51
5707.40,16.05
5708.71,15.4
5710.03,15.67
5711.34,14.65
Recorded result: 4.0 angstrom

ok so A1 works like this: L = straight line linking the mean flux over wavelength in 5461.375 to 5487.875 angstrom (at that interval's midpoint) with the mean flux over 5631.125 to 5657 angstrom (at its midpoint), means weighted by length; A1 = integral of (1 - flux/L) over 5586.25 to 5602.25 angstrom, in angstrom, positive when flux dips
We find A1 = 7.4 angstrom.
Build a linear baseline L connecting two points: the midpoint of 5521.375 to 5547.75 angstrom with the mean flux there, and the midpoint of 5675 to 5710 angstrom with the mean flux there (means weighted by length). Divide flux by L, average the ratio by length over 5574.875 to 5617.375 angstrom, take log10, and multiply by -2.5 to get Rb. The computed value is 0.36 mag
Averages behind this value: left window 5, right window 18.5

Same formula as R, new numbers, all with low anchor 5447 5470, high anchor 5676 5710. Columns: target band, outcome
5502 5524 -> 5.4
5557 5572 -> 4.1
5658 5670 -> 8.1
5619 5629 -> 5.8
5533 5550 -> 6.8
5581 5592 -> 5.9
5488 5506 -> 5.1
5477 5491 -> 3.3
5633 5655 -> 3.9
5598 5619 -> 6.2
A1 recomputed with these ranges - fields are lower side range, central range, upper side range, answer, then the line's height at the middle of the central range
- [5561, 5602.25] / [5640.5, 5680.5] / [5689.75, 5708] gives 2.8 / 13.5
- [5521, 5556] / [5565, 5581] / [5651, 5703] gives 3.7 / 7.48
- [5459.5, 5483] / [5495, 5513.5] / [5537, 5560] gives -4.9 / 4.97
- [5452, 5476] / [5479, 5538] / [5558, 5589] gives 4.1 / 5.38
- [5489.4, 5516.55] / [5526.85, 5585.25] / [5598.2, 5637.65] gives 9.4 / 6.94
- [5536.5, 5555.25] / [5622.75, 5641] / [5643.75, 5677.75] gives -0.6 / 10.1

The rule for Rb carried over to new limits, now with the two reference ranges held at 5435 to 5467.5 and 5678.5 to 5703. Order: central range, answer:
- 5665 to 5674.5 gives 0.262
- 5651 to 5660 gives 0.280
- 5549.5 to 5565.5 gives 0.464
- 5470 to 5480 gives 0.051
